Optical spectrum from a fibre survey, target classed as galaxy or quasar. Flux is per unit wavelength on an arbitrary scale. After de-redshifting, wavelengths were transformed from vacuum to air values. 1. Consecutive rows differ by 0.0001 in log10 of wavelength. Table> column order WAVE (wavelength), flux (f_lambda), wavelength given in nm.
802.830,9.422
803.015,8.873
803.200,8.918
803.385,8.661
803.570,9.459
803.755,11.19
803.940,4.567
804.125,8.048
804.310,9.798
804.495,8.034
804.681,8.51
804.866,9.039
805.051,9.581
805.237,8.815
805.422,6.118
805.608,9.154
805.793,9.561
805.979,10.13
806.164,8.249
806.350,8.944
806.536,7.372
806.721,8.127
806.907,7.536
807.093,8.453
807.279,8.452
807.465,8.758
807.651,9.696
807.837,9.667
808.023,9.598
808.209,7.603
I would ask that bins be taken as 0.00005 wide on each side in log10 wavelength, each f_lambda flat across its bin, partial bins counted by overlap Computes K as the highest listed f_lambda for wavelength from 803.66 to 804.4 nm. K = 11.19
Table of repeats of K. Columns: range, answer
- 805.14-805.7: 9.154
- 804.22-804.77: 9.798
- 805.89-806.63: 10.13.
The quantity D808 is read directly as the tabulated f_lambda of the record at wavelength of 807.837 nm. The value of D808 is 9.667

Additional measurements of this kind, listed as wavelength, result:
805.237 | 8.815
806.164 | 8.249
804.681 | 8.51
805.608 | 9.154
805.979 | 10.13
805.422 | 6.118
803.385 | 8.661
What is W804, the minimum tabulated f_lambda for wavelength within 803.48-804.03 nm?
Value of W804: 4.567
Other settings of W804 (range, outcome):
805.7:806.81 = 7.372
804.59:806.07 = 6.118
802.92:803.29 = 8.873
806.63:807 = 7.536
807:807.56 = 8.452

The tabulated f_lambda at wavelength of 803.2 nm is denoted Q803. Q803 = 8.918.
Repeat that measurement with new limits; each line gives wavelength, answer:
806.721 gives 8.127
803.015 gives 8.873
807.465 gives 8.758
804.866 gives 9.039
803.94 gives 4.567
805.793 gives 9.561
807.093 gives 8.453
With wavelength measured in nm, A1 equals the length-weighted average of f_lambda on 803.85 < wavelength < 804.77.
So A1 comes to 7.8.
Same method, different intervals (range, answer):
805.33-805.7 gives 7.63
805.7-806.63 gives 8.86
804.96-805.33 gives 9.19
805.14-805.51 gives 7.5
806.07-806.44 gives 8.61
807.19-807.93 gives 9.15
